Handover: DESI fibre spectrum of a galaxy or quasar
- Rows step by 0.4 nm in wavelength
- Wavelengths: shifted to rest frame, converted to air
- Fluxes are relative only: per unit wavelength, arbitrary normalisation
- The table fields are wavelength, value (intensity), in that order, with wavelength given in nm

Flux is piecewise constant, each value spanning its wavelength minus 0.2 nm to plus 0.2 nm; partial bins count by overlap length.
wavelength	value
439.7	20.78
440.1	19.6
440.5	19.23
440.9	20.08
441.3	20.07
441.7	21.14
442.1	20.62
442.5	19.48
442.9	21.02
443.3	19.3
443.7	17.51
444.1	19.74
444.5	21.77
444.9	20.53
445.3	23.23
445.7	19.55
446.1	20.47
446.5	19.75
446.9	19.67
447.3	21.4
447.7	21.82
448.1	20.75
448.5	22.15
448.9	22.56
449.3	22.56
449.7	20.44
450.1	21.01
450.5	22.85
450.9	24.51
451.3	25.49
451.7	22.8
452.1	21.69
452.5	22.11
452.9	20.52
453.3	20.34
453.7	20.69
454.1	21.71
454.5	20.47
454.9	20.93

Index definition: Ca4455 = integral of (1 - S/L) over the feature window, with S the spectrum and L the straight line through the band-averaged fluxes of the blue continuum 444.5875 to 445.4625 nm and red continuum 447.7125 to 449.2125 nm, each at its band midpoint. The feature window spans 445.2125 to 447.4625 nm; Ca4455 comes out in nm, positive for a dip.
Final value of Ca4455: 0.13 nm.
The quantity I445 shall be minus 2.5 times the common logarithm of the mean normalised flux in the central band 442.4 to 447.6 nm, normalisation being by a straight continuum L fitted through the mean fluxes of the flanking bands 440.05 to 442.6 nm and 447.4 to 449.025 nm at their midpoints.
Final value 0.04 mag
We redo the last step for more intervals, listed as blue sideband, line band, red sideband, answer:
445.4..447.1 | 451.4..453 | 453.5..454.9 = -0.07 mag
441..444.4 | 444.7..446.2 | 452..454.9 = -0.04 mag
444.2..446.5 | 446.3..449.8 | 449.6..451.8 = 0.04 mag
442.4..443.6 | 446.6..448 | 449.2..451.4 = 0.03 mag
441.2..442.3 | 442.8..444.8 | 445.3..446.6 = 0.04 mag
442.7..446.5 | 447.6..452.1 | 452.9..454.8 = -0.09 mag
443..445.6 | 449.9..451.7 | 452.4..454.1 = -0.13 mag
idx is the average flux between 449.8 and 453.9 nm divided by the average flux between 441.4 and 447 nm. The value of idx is 1.09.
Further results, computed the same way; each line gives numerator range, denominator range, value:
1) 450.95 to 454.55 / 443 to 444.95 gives 1.11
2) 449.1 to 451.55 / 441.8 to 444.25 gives 1.16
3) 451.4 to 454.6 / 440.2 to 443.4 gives 1.07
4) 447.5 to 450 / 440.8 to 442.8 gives 1.07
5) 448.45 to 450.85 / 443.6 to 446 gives 1.08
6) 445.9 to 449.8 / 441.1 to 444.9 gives 1.05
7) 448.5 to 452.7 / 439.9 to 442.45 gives 1.12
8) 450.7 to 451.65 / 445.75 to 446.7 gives 1.23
